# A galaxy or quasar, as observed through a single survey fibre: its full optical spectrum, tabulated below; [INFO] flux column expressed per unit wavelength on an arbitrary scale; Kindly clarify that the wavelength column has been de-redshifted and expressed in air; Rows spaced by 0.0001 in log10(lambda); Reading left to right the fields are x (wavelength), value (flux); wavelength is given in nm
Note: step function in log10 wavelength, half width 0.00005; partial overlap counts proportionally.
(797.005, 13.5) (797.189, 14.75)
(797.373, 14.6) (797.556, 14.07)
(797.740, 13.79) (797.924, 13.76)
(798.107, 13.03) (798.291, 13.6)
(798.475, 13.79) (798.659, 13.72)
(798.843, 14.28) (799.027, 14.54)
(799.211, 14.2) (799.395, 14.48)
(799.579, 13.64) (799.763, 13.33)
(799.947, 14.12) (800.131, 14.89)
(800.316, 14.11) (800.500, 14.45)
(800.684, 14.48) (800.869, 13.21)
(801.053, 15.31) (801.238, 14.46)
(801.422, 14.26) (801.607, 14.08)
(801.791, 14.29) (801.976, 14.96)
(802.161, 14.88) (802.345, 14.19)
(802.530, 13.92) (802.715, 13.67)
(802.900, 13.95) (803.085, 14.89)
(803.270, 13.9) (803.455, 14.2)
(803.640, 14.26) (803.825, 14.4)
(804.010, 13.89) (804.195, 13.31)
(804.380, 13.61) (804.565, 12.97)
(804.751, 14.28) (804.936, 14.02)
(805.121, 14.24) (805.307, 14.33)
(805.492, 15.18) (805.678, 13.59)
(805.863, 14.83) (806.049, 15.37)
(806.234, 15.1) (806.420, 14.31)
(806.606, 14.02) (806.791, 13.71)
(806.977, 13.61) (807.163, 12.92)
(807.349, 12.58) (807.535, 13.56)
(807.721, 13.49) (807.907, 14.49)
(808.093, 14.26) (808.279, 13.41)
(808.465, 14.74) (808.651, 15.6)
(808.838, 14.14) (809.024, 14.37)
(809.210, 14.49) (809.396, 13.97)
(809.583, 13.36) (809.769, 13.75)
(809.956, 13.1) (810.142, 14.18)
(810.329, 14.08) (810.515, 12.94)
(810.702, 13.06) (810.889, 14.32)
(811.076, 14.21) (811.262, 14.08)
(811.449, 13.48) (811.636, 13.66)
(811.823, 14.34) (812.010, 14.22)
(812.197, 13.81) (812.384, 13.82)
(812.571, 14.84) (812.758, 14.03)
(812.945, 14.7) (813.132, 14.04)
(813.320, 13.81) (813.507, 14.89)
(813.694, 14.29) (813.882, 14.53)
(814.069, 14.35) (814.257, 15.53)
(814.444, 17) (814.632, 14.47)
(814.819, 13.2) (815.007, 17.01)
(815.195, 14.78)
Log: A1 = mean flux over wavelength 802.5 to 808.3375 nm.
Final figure 14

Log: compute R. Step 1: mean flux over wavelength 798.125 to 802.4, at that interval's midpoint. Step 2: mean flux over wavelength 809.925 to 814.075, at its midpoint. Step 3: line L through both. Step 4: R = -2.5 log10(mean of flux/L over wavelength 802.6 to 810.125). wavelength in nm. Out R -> 0.01 mag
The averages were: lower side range 14.2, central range 14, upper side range 14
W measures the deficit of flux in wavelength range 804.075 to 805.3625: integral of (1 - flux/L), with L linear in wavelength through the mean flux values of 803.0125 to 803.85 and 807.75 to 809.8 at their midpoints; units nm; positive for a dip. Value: 0.043 nm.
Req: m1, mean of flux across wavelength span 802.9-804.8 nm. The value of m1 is 14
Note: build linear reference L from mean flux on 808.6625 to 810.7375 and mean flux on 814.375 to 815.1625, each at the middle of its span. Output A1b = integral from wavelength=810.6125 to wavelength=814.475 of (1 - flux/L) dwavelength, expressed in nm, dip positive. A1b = 0.10 nm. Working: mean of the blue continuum 13.9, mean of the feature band 14.3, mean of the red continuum 15.3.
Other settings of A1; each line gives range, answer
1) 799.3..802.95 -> 14.2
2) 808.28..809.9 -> 14.2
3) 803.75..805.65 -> 14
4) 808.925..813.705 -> 14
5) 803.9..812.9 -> 14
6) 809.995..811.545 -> 13.8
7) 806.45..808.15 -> 13.6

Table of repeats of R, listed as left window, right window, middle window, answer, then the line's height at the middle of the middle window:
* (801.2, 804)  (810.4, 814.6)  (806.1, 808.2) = 0.03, 14.3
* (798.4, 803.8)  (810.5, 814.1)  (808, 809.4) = -0.02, 14.1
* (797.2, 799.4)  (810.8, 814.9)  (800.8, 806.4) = -0.01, 14.1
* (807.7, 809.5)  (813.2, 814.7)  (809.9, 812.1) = 0.06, 14.6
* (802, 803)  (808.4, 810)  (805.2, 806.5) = -0.04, 14.2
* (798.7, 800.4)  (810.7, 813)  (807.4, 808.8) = 0.00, 14.1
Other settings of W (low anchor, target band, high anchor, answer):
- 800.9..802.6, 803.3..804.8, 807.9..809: 0.061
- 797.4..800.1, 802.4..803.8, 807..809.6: -0.019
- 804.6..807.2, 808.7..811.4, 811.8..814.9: 0.092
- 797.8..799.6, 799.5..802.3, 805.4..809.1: -0.065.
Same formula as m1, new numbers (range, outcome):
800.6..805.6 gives 14.2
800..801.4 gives 14.4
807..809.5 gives 14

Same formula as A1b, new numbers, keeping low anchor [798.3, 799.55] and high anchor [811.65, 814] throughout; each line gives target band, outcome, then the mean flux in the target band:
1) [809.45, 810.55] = 0.05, 13.6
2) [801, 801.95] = -0.02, 14.5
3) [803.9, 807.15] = 0.01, 14.1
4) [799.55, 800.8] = 0.00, 14.2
